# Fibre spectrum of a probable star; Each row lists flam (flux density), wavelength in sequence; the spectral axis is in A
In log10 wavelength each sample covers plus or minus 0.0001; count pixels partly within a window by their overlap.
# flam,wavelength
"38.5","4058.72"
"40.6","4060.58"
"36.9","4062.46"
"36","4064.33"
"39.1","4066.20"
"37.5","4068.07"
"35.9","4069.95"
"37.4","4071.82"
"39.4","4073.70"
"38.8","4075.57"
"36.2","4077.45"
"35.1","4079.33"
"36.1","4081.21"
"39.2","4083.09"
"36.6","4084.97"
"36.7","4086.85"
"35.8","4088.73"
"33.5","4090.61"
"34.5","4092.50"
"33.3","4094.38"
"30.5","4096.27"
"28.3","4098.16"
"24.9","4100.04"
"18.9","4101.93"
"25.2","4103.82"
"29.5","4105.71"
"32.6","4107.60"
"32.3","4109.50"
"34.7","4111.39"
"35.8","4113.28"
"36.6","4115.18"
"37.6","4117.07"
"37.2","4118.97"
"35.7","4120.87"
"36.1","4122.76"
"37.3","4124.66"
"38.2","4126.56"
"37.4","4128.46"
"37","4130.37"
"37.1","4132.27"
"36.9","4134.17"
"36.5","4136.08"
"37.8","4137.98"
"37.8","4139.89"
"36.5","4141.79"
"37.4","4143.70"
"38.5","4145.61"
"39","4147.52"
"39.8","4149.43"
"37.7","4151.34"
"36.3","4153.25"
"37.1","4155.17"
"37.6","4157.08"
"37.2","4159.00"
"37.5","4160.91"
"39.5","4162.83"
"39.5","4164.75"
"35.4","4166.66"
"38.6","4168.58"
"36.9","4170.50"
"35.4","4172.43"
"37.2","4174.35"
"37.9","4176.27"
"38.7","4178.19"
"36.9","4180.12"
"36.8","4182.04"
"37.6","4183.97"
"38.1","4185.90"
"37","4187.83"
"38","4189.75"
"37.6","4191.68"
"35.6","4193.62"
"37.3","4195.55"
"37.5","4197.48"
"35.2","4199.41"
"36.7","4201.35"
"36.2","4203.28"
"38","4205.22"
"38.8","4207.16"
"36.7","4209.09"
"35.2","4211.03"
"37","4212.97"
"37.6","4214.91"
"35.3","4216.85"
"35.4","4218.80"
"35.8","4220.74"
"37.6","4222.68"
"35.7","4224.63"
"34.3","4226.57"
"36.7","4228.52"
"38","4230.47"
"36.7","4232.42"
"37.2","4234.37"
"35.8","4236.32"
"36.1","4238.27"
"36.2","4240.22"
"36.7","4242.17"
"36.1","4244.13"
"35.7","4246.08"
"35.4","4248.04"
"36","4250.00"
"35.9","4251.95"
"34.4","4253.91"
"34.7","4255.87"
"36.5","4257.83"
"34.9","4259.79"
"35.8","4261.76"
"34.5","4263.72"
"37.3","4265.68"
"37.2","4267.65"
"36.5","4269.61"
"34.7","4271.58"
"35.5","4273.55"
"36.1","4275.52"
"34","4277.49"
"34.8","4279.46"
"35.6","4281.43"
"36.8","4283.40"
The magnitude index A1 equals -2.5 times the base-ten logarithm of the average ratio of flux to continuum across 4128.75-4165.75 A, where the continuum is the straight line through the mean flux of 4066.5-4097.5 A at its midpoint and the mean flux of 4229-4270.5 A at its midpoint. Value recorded -0.05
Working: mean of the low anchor 36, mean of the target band 37.7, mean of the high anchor 36.1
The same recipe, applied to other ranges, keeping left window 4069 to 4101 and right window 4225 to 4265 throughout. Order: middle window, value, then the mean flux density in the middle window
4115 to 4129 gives -0.059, 37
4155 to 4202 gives -0.056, 37.3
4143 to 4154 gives -0.087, 38.2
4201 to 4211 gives -0.045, 37.1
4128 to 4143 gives -0.059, 37.1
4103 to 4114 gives 0.108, 31.7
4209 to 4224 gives -0.017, 36.3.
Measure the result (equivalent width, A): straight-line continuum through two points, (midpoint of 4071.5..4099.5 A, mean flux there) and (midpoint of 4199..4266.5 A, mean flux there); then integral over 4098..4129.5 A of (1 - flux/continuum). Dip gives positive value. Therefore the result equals 2.2 A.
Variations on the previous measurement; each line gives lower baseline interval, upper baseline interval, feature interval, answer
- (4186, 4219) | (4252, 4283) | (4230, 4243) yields -0.2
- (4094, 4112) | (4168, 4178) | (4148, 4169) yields -1.4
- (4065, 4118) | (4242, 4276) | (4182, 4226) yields -2.0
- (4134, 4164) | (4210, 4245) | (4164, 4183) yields 0.0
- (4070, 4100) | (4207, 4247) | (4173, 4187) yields -0.6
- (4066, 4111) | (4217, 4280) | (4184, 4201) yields -1.0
